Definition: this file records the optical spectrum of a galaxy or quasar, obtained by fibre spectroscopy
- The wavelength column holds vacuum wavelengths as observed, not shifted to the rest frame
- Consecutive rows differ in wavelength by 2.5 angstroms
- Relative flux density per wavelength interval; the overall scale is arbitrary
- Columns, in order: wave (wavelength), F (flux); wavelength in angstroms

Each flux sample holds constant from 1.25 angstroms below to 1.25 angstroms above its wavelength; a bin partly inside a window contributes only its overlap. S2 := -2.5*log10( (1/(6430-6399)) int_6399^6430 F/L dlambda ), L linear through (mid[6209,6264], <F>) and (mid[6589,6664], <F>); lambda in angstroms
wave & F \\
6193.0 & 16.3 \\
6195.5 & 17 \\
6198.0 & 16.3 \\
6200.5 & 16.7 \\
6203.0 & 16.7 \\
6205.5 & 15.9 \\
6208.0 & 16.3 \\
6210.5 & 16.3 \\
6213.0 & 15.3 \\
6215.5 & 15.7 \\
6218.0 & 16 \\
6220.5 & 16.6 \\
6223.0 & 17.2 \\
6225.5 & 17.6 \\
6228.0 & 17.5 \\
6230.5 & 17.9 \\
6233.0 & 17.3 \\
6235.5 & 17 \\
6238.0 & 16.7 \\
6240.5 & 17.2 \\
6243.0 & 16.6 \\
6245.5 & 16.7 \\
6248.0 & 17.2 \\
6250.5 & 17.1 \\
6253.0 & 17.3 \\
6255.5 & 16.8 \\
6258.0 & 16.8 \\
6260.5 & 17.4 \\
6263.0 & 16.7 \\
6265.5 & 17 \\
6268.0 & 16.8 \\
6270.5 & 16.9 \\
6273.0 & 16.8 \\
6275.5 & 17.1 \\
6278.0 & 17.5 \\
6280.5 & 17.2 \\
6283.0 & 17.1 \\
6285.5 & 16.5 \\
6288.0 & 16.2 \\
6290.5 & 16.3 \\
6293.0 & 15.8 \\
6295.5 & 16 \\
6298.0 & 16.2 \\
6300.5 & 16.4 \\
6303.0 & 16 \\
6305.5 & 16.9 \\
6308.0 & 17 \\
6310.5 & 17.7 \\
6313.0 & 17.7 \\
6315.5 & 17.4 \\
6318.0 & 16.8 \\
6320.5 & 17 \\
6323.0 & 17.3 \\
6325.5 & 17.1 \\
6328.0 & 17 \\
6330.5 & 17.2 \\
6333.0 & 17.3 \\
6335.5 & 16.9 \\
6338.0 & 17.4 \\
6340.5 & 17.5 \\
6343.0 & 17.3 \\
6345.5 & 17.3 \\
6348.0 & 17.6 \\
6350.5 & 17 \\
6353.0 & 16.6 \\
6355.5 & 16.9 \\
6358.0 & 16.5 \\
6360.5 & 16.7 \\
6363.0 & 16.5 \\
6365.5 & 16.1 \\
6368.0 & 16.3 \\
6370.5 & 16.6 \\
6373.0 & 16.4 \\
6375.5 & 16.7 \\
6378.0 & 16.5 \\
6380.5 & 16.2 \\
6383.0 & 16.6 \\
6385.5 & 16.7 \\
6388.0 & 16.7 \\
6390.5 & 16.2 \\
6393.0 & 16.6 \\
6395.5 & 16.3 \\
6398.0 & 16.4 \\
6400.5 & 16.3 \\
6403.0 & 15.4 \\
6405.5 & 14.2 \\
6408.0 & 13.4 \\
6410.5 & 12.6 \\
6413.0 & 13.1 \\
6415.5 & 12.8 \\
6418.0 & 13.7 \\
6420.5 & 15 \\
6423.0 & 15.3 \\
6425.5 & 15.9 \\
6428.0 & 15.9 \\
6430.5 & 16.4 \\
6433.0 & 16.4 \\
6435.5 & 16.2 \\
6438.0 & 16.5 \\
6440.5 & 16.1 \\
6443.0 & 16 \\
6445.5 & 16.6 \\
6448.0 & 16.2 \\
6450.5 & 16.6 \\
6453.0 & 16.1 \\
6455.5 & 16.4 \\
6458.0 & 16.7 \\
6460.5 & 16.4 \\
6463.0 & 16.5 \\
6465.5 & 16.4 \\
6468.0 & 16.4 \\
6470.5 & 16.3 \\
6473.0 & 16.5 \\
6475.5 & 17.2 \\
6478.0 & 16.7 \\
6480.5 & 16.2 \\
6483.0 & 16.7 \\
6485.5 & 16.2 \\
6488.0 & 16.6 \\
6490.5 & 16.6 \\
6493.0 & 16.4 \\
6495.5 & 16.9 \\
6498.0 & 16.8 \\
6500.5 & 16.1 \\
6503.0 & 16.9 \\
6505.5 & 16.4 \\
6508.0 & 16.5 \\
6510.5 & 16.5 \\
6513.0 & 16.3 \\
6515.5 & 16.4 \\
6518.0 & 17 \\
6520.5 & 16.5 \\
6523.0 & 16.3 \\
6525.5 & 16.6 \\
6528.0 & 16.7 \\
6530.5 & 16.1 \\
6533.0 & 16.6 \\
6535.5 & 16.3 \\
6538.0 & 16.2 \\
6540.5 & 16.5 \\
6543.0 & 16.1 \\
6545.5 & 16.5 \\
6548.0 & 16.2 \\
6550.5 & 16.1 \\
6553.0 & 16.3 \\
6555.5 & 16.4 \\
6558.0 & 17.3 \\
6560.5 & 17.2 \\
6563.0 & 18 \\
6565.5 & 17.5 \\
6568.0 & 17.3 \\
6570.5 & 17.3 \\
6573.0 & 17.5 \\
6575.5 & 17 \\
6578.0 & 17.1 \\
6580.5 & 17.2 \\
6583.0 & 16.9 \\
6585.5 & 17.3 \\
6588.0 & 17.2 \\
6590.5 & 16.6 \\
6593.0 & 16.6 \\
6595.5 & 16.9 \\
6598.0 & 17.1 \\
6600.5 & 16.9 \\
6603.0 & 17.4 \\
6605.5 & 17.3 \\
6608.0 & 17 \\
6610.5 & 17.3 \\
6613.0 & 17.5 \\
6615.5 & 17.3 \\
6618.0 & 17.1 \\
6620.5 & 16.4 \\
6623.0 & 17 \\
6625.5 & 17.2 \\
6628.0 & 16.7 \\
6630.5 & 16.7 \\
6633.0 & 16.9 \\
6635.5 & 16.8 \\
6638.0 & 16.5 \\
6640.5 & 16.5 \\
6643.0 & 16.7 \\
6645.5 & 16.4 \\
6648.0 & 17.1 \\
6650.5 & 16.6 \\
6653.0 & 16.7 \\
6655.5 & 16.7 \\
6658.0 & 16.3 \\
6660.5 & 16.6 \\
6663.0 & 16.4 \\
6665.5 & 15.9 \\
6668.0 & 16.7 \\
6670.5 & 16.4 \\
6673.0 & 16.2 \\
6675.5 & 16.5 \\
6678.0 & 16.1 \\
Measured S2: 0.161 mag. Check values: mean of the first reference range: 16.9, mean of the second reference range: 16.8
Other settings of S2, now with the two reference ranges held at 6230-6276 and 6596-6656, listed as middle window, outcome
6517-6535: 0.03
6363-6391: 0.03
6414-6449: 0.09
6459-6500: 0.03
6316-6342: -0.01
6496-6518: 0.03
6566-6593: -0.01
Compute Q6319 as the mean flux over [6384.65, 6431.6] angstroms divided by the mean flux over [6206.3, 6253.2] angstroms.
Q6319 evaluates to 0.90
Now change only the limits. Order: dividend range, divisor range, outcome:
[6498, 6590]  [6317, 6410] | 1.01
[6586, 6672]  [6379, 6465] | 1.07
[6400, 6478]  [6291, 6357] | 0.92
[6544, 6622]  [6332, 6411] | 1.04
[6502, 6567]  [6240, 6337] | 0.98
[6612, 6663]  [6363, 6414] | 1.06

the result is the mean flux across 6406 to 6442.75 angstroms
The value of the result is 15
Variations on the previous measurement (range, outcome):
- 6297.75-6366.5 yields 17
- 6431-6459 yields 16.3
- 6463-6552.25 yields 16.5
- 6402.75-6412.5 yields 13.7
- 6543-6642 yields 17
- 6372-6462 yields 15.8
